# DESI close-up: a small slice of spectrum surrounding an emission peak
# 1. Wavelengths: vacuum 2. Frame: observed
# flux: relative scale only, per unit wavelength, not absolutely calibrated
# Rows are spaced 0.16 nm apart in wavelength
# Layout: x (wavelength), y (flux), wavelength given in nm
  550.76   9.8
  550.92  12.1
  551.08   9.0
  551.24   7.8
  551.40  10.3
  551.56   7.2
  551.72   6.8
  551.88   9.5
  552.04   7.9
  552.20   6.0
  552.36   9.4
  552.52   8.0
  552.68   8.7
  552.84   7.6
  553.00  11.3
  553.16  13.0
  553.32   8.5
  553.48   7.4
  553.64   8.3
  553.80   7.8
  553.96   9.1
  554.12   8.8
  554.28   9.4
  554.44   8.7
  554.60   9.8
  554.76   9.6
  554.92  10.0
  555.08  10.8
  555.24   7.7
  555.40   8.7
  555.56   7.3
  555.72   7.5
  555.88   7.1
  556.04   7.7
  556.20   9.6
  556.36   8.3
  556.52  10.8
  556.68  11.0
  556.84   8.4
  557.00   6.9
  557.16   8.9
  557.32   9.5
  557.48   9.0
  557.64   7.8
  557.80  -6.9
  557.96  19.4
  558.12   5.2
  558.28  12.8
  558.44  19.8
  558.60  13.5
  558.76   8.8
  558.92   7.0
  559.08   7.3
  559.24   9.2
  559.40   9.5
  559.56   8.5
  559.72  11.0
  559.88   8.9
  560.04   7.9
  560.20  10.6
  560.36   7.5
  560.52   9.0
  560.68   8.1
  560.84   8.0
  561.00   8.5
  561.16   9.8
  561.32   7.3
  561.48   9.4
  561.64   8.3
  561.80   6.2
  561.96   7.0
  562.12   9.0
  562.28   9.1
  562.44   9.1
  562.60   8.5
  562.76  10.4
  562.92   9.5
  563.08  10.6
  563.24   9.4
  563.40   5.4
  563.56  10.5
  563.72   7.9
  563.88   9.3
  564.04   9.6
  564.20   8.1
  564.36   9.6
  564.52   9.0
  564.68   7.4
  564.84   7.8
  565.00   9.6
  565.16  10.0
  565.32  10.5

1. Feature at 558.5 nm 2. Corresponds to [O III]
